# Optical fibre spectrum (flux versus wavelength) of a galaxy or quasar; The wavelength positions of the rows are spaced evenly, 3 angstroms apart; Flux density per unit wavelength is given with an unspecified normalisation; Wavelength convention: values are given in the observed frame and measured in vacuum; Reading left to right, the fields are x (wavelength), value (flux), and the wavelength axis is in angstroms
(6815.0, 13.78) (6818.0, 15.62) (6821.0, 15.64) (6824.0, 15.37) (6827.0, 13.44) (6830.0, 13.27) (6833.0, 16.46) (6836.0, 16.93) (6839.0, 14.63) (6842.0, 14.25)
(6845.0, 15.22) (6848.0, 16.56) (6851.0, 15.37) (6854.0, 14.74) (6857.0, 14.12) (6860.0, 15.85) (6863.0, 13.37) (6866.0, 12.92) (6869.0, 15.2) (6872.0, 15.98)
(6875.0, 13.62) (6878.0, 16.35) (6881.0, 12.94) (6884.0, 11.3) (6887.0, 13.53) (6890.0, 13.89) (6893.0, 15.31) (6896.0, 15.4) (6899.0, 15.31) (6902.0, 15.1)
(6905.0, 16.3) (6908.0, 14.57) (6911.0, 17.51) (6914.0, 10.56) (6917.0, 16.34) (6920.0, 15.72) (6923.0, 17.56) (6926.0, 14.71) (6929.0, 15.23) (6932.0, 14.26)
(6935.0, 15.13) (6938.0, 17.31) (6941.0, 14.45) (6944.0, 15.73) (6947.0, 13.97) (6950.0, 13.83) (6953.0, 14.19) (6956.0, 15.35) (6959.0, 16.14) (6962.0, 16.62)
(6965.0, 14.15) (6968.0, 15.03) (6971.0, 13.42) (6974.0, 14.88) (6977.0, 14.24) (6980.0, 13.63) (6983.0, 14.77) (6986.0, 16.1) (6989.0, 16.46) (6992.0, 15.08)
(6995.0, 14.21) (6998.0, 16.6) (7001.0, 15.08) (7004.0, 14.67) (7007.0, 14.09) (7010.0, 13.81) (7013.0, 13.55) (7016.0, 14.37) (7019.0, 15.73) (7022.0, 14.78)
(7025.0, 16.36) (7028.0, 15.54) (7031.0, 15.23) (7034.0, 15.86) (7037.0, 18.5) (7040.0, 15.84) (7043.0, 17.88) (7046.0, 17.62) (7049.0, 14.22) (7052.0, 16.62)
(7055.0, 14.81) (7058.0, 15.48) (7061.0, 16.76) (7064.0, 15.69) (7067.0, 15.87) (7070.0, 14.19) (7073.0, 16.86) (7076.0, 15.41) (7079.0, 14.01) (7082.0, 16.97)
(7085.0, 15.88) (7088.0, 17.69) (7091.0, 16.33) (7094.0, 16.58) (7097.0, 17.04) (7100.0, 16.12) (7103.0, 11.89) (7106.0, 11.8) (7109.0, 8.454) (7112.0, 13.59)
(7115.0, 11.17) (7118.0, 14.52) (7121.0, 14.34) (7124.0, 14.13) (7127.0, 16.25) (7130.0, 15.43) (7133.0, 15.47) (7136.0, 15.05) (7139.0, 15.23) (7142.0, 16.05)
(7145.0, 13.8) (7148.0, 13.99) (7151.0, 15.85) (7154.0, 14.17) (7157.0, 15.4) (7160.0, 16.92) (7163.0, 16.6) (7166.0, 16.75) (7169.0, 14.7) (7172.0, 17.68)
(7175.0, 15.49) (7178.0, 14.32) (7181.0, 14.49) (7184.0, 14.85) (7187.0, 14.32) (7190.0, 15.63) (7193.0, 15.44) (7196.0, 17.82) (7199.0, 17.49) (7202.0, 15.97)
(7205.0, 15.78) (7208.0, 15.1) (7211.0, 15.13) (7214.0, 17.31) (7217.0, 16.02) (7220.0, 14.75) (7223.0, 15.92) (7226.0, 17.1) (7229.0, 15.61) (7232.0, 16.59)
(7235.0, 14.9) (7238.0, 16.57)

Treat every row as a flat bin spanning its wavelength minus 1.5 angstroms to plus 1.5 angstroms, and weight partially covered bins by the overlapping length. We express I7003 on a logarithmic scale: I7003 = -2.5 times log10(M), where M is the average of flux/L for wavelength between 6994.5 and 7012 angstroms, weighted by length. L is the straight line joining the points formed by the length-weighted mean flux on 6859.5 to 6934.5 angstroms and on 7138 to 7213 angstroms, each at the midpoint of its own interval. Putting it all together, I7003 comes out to 0.023 mag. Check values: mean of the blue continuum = 14.7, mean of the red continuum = 15.6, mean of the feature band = 14.7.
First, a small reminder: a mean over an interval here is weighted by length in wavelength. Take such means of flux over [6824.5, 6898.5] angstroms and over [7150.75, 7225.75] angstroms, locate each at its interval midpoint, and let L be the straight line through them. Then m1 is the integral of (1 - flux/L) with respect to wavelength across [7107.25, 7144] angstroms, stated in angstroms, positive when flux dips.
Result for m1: 3.40 angstroms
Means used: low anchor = 14.6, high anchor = 15.8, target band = 14.1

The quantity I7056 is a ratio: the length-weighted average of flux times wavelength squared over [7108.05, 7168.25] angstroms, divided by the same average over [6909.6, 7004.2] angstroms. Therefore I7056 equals 1.03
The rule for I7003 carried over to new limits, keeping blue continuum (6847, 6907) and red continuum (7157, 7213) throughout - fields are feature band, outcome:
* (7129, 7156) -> 0.045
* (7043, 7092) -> -0.041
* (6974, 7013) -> 0.017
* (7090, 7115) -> 0.129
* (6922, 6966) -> -0.024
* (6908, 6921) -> -0.012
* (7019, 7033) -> -0.022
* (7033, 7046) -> -0.126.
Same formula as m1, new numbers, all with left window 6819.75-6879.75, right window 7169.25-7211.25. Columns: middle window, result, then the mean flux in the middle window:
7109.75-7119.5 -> 1.74 angstroms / 12.7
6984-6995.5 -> -0.22 angstroms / 15.5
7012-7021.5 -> 0.42 angstroms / 14.6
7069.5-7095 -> -1.01 angstroms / 16.1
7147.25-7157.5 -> 0.48 angstroms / 14.9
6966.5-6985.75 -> 0.98 angstroms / 14.4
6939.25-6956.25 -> 0.66 angstroms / 14.6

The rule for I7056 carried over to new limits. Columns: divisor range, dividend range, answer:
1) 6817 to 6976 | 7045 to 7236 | 1.10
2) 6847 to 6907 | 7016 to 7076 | 1.14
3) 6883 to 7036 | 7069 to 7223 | 1.07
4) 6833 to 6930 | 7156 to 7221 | 1.16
